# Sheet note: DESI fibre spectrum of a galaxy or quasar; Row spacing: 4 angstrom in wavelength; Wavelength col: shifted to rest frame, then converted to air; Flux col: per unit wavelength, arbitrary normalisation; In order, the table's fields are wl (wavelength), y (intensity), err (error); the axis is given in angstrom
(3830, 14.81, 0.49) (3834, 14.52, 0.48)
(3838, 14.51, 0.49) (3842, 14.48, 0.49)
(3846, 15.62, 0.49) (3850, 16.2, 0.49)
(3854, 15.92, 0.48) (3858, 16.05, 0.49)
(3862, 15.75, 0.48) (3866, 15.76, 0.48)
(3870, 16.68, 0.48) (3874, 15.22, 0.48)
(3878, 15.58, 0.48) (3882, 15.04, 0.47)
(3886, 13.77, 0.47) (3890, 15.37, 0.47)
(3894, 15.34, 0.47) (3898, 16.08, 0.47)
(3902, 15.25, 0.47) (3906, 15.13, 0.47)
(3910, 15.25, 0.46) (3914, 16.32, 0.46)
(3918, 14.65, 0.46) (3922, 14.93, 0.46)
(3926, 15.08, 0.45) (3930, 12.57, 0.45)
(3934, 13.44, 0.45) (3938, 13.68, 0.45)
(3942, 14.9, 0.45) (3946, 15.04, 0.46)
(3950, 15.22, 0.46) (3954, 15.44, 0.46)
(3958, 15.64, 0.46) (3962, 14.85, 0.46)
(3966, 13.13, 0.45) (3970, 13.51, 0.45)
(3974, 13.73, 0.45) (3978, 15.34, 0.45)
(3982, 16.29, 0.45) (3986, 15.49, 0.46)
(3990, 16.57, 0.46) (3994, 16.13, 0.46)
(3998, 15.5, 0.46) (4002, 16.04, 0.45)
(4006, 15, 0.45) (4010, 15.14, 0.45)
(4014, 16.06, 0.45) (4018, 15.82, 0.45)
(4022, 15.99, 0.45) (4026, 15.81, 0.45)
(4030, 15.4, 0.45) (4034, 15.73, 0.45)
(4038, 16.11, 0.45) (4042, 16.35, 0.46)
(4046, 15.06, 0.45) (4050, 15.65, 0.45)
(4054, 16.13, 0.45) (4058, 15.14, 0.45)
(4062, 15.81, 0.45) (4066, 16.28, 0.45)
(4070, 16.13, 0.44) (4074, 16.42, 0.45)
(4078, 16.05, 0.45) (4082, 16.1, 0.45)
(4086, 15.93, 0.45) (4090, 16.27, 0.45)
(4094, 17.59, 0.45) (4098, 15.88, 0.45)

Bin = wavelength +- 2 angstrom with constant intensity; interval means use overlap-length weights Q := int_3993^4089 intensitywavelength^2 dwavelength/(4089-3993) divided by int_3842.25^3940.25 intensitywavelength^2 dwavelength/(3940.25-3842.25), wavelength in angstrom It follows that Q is 1.1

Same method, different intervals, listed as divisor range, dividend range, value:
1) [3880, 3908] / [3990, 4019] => 1.10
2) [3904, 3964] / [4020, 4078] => 1.13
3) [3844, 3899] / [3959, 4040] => 1.05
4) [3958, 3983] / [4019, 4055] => 1.13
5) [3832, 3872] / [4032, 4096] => 1.15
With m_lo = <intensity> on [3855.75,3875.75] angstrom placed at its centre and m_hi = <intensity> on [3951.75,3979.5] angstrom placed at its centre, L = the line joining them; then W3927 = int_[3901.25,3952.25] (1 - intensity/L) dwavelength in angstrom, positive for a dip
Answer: 1.1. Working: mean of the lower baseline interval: 15.9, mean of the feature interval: 14.7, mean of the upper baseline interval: 14.5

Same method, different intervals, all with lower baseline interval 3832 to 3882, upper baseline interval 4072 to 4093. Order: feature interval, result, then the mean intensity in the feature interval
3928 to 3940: 1.9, 13.2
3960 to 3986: 2.2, 14.6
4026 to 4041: 0.3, 15.8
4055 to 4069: 0.3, 15.8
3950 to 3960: 0.2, 15.5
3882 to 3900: 0.6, 15.1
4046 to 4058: 0.4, 15.6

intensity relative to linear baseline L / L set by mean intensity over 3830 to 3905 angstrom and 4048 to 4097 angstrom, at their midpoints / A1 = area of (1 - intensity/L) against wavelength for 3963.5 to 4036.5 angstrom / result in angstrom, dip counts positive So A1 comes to 2.2 angstrom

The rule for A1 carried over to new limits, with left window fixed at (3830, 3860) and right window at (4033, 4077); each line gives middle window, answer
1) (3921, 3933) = 1.13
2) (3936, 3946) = 0.73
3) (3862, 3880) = -0.51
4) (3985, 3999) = -0.24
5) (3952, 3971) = 1.29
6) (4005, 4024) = 0.18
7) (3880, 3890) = 0.53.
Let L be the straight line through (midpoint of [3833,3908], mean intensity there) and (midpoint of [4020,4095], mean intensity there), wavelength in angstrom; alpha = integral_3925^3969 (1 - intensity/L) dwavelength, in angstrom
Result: 3.42 angstrom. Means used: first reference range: 15.4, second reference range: 16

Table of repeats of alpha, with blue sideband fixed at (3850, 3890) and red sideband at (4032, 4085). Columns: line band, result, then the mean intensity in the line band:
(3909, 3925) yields 0.4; 15.3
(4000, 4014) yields 0.3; 15.5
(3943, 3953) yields 0.4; 15.1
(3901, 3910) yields 0.2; 15.2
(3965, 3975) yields 1.5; 13.5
